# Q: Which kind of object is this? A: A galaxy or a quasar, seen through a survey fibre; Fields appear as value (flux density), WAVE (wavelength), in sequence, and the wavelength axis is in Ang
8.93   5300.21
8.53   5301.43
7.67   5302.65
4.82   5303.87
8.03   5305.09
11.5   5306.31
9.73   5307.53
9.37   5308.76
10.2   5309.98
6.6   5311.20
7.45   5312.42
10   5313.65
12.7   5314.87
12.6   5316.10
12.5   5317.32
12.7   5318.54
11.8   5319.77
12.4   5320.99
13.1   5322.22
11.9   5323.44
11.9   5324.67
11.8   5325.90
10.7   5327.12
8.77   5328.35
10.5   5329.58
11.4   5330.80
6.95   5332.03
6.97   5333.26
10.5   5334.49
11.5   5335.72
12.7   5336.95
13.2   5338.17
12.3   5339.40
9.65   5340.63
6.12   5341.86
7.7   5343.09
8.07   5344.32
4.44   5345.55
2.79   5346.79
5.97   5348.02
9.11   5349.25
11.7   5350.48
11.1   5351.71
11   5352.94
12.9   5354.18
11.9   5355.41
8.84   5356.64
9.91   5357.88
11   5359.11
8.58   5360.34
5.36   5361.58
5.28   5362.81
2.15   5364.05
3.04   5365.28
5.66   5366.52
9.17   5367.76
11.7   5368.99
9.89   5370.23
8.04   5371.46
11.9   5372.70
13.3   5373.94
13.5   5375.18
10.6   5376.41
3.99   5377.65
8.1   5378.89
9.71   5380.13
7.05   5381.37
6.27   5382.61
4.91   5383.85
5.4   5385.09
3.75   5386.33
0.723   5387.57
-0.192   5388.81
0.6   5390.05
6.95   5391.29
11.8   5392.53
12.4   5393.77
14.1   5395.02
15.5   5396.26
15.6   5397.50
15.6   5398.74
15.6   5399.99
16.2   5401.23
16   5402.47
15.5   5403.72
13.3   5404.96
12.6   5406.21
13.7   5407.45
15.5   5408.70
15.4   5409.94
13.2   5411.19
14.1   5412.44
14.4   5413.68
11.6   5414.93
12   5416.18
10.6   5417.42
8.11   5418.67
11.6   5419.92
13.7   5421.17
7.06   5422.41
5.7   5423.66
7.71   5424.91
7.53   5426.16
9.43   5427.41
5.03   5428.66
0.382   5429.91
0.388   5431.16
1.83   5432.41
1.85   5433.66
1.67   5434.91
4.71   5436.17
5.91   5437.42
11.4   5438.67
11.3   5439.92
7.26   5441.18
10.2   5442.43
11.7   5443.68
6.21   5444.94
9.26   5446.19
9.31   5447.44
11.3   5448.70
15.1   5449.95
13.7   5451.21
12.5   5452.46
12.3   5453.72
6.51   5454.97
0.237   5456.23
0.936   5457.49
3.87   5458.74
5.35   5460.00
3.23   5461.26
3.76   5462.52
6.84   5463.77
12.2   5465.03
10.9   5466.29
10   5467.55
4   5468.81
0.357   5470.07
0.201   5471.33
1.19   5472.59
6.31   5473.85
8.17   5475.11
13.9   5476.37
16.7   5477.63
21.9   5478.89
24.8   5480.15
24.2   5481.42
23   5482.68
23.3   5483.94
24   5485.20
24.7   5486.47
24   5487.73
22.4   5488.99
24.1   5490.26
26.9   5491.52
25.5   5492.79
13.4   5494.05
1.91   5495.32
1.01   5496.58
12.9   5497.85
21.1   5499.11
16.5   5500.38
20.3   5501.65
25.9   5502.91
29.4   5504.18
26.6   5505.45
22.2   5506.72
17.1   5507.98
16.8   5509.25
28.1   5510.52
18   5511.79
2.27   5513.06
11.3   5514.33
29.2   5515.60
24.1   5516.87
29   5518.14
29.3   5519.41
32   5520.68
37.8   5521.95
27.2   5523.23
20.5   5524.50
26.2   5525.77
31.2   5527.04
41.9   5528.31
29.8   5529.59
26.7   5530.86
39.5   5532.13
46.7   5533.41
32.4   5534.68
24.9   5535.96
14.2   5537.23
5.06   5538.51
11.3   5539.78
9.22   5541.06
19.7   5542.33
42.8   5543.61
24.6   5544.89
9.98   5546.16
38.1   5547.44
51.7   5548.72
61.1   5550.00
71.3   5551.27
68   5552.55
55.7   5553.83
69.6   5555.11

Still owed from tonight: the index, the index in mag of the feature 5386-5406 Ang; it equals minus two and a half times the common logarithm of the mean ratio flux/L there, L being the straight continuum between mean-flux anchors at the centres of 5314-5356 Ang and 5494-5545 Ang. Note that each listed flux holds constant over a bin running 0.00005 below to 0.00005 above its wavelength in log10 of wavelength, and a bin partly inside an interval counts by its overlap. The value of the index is 0.32 mag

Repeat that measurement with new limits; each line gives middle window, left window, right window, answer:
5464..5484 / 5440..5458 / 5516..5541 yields 0.26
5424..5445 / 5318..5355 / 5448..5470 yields 0.30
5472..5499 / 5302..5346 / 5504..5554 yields 0.40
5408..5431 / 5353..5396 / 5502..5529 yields 0.29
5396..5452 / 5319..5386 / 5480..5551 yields 0.44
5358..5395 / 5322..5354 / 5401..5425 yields 0.44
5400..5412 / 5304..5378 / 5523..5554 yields 0.18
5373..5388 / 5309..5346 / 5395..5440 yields 0.36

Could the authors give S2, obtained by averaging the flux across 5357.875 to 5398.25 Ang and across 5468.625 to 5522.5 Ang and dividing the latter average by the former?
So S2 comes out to 2.34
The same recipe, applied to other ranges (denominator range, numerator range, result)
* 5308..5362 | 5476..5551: 2.44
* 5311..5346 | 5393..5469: 0.93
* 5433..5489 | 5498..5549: 2.35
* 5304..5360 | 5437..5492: 1.19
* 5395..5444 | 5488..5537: 2.32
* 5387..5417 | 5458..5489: 1.03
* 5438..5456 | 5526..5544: 2.57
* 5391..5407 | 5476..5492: 1.61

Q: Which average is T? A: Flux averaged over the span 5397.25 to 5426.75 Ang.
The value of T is 12.6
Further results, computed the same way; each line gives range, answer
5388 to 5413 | 12.6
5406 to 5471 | 8.3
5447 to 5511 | 14.3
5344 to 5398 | 8.25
